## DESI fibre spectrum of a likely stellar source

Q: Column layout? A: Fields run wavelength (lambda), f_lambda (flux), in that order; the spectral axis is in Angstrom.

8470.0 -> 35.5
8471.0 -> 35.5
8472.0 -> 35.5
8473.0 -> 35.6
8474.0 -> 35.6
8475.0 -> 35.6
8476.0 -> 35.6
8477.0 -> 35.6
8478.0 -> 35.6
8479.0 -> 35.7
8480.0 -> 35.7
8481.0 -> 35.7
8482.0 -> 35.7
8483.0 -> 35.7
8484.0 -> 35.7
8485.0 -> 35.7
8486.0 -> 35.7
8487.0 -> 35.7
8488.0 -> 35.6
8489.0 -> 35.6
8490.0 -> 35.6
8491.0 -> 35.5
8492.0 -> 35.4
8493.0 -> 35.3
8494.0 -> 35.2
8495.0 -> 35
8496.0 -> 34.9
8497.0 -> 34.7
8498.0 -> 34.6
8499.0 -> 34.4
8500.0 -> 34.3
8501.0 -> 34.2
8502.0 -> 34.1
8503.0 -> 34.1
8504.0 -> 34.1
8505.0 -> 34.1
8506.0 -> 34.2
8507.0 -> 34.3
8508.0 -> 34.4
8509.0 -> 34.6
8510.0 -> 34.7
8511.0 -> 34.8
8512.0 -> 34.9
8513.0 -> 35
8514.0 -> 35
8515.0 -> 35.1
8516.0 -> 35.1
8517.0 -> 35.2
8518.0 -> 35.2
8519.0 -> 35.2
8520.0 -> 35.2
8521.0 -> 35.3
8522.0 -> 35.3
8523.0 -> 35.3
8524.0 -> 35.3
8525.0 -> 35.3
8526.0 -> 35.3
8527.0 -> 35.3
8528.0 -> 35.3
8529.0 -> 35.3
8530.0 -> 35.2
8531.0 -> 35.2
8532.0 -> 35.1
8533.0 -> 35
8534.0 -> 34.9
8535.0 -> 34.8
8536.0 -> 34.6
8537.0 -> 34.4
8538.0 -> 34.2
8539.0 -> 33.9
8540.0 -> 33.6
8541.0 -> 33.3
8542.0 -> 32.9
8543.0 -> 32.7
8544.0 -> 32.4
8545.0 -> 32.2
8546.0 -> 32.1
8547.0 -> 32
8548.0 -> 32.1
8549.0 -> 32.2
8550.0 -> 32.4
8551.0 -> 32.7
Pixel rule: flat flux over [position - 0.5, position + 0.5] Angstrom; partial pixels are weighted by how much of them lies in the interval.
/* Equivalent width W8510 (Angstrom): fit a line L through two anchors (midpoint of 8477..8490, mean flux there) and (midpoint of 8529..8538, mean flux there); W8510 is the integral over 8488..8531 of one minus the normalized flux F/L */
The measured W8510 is 0.4 Angstrom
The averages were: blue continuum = 35.7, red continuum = 34.9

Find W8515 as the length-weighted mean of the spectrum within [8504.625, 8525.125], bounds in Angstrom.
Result 34.9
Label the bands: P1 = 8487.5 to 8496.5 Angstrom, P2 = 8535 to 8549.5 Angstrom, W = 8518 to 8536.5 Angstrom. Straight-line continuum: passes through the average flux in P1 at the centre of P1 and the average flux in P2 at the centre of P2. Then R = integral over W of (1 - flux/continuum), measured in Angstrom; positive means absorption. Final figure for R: -0.8 Angstrom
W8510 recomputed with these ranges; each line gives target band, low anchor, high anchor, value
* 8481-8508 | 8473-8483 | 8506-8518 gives 0.2 Angstrom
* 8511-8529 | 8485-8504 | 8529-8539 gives -0.2 Angstrom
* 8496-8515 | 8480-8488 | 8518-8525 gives 0.5 Angstrom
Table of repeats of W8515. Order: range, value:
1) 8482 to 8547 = 34.7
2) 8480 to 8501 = 35.3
